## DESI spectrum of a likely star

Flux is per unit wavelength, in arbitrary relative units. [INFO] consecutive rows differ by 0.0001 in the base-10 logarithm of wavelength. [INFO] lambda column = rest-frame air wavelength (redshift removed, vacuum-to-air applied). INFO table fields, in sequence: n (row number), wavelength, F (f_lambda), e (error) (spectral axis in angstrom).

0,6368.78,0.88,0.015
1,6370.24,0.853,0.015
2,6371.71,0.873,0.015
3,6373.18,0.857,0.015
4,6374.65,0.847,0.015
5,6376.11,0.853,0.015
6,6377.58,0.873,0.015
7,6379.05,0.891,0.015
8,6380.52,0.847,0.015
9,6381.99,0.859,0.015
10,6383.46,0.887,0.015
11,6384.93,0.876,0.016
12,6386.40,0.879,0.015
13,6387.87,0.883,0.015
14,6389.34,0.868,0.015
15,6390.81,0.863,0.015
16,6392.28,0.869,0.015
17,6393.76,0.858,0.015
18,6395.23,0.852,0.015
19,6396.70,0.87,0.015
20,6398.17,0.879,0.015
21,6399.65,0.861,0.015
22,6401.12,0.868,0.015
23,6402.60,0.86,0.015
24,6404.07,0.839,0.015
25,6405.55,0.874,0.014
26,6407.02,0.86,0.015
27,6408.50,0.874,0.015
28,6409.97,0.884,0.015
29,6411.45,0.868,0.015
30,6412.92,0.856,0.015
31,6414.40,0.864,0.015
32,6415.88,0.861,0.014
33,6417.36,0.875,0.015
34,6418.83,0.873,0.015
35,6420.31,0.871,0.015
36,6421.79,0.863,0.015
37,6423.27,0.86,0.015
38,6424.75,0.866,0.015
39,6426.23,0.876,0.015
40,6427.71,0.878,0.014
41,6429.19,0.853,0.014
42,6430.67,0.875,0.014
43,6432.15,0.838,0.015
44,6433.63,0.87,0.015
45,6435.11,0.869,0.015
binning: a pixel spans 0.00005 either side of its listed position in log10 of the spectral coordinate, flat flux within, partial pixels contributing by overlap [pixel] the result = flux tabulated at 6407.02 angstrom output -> 0.86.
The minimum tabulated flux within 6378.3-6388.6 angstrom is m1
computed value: 0.847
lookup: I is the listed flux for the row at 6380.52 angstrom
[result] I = 0.847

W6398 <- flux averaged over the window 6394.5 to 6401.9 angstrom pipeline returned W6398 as 0.866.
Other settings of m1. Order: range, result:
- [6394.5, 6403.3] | 0.852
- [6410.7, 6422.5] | 0.856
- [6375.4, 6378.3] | 0.853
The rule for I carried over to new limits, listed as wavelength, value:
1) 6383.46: 0.887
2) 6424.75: 0.866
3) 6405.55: 0.874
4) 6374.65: 0.847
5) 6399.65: 0.861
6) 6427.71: 0.878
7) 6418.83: 0.873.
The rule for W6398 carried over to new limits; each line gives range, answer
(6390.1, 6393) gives 0.867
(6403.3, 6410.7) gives 0.867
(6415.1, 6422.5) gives 0.868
